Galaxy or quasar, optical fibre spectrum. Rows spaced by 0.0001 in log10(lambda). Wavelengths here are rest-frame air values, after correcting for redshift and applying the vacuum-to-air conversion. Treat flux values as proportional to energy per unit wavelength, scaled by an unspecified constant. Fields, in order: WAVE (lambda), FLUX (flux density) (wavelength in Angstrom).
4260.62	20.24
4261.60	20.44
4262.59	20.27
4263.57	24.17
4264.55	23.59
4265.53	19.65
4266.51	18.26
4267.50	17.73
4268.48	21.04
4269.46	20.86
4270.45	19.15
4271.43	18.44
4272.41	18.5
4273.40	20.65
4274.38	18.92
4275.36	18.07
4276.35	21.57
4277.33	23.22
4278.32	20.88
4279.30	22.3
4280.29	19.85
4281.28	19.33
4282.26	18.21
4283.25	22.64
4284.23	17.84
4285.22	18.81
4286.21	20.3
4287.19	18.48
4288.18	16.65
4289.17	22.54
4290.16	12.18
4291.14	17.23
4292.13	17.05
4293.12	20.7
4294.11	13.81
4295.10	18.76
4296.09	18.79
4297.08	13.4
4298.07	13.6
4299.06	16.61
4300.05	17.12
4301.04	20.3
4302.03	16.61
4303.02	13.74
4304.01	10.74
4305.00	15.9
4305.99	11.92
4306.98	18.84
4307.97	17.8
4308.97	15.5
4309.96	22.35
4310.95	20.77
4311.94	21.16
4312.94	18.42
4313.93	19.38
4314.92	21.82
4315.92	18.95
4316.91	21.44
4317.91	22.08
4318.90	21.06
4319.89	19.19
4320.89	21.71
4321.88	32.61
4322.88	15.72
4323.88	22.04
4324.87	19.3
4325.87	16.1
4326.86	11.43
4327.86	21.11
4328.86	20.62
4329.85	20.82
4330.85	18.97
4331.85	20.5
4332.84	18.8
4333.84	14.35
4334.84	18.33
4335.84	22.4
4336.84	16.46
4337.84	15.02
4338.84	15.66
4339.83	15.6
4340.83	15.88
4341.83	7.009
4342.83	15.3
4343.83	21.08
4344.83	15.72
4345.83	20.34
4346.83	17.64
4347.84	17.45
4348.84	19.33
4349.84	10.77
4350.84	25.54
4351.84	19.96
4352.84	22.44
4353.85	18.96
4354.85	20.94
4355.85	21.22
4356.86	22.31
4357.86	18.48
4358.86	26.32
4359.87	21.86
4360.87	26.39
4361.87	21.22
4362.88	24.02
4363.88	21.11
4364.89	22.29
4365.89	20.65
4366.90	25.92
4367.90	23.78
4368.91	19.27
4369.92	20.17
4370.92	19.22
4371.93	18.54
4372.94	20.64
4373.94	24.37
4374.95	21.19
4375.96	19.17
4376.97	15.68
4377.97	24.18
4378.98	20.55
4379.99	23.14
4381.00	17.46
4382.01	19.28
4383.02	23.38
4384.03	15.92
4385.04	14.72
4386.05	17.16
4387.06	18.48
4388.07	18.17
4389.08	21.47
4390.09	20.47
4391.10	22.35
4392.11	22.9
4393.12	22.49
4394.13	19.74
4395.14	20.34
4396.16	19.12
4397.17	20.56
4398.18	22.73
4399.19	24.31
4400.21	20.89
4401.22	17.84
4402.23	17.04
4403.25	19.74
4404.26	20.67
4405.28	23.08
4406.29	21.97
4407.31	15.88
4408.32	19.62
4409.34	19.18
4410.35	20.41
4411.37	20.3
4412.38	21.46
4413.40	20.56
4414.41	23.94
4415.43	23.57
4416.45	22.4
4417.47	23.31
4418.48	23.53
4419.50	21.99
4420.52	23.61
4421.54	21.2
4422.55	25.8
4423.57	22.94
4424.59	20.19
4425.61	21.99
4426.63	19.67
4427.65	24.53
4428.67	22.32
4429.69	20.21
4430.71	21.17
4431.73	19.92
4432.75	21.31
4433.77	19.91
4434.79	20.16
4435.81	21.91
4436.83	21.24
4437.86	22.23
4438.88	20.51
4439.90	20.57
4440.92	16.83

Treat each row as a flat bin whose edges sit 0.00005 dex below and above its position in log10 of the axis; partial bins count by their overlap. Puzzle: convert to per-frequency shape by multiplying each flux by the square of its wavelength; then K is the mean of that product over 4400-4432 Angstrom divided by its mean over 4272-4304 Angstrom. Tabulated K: 1.2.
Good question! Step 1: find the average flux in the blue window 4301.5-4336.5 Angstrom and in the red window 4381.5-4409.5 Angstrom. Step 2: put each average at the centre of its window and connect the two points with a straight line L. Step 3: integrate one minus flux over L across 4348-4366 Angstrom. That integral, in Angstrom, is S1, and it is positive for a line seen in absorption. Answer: -1.7 Angstrom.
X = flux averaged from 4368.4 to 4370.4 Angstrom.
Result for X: 19.6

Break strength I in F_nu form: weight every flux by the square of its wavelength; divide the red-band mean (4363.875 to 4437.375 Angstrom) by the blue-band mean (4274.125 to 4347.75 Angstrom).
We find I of 1.2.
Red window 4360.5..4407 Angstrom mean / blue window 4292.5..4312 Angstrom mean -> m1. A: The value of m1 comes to 1.23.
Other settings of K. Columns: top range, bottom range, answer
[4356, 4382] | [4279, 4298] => 1.22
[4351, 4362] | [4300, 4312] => 1.32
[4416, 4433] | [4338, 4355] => 1.31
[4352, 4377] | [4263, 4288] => 1.12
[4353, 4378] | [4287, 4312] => 1.31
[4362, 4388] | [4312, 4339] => 1.07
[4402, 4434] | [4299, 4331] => 1.19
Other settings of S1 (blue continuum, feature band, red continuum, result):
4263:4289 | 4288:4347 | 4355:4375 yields 8.3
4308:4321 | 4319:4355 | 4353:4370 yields 4.4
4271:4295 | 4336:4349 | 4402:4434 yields 2.4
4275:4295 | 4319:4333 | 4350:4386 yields 0.0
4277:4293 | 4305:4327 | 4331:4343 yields -2.6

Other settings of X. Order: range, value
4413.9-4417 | 23.3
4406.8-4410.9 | 18.8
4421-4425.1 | 22.6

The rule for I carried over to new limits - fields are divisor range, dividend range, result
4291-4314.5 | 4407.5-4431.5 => 1.34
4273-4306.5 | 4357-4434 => 1.24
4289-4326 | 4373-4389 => 1.11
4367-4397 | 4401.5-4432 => 1.08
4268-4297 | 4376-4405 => 1.10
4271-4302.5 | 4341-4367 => 1.11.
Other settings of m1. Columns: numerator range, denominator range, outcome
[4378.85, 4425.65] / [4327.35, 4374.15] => 1.06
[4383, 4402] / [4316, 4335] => 1.01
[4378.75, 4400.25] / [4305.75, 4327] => 1.02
